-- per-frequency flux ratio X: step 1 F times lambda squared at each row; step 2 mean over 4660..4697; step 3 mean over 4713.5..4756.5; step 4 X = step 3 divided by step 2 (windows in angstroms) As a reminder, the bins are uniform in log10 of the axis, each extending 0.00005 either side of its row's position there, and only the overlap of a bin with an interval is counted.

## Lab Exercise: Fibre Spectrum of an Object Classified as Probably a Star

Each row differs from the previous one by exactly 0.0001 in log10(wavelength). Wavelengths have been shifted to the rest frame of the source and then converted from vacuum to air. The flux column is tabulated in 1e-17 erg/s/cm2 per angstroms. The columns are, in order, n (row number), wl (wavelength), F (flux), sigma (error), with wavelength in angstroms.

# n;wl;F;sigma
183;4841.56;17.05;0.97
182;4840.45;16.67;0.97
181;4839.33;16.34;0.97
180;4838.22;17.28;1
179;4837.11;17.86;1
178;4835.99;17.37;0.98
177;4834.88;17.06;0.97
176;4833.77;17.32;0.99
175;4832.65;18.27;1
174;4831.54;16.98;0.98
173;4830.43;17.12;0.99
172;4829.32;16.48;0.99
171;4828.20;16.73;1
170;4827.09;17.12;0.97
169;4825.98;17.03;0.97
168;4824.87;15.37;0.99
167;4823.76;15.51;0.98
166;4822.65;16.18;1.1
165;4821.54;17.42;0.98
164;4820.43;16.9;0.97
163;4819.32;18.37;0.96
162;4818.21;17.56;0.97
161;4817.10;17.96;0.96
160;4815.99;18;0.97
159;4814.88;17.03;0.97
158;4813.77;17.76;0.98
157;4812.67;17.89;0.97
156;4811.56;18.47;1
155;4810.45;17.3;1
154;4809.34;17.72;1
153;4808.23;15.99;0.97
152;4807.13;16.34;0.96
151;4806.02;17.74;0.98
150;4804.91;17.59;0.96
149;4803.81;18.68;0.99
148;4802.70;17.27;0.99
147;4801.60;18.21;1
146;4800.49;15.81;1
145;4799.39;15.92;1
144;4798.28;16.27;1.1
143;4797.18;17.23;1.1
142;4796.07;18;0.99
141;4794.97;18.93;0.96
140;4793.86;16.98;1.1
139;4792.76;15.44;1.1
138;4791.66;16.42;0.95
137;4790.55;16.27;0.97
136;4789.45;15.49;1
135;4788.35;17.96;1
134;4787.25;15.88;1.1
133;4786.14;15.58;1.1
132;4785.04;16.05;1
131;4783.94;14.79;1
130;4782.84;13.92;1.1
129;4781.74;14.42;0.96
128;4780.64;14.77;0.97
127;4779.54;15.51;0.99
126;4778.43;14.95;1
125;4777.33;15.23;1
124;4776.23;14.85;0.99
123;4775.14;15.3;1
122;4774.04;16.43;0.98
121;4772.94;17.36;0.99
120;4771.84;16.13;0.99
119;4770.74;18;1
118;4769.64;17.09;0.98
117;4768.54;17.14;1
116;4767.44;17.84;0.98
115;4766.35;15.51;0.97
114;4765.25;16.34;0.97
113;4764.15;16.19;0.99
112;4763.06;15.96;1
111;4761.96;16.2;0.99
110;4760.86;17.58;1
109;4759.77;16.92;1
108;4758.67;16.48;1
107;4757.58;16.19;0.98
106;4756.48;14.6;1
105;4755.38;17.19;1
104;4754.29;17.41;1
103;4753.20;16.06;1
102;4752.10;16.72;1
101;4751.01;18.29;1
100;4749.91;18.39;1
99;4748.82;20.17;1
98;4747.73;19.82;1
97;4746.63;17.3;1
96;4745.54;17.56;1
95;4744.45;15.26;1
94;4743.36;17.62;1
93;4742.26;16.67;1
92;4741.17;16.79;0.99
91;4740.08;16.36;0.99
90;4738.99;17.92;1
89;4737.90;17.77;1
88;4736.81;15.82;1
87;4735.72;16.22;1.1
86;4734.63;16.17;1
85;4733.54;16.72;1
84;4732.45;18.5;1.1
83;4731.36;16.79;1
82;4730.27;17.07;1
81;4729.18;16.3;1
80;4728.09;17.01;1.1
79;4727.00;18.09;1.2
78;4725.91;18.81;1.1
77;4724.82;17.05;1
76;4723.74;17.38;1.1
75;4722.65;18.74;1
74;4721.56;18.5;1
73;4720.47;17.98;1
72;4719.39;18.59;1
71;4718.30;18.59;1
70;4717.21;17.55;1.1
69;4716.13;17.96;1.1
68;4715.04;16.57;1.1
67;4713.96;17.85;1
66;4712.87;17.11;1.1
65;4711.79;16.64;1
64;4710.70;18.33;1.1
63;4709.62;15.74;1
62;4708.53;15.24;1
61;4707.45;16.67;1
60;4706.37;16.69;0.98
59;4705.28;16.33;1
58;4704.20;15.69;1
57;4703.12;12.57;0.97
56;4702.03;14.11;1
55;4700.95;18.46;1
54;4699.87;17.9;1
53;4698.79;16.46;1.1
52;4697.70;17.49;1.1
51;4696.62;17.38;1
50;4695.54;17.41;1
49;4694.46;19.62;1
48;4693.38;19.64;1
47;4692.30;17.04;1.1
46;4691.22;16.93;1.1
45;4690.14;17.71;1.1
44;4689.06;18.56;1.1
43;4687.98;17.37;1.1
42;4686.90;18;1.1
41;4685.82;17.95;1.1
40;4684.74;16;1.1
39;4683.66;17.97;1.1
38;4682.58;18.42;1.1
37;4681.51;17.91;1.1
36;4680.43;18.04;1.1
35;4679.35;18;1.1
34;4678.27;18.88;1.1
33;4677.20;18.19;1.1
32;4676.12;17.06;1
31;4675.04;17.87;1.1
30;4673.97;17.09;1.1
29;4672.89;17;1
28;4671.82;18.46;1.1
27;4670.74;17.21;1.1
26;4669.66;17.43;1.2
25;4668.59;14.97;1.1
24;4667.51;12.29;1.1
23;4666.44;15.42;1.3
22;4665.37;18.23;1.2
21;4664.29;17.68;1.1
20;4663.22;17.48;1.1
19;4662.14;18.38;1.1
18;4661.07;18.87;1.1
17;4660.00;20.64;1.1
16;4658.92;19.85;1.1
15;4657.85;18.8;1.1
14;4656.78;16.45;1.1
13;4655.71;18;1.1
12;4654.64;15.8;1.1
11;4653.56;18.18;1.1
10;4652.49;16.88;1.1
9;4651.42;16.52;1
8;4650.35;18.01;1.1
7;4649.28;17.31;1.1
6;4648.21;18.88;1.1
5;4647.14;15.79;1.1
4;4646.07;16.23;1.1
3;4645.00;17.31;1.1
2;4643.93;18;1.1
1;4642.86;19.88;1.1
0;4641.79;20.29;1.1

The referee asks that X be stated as 1.0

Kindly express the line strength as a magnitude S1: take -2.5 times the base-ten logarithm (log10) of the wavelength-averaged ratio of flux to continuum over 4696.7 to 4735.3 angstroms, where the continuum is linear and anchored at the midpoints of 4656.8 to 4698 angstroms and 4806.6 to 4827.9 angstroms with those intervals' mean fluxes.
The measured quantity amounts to 0.03 mag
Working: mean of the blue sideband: 17.7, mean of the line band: 17.1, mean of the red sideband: 17.2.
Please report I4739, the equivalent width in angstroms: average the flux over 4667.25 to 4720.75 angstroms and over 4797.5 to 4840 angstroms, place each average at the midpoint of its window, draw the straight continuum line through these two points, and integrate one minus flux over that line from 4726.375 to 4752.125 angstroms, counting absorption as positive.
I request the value -0.2 angstroms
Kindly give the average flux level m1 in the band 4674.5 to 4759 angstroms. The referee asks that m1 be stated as 17.3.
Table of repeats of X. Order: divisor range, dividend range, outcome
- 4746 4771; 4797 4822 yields 1.04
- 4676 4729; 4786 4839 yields 1.03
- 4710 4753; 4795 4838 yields 1.02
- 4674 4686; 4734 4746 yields 0.96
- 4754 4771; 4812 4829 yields 1.05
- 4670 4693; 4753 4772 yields 0.97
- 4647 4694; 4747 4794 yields 0.97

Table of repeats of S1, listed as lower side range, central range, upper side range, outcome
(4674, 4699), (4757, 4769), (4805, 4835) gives 0.06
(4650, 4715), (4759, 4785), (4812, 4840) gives 0.08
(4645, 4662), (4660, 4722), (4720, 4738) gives 0.01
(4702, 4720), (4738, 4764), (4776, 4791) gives -0.07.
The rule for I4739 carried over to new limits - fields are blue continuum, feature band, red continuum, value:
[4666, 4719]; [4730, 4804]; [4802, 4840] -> 2.4 angstroms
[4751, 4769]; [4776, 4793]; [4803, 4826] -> 1.4 angstroms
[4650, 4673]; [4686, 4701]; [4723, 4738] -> -0.5 angstroms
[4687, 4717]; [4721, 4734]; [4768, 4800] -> -0.6 angstroms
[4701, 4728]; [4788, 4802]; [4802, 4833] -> 0.3 angstroms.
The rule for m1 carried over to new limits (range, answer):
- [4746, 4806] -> 16.6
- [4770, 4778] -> 16.2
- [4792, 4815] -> 17.3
